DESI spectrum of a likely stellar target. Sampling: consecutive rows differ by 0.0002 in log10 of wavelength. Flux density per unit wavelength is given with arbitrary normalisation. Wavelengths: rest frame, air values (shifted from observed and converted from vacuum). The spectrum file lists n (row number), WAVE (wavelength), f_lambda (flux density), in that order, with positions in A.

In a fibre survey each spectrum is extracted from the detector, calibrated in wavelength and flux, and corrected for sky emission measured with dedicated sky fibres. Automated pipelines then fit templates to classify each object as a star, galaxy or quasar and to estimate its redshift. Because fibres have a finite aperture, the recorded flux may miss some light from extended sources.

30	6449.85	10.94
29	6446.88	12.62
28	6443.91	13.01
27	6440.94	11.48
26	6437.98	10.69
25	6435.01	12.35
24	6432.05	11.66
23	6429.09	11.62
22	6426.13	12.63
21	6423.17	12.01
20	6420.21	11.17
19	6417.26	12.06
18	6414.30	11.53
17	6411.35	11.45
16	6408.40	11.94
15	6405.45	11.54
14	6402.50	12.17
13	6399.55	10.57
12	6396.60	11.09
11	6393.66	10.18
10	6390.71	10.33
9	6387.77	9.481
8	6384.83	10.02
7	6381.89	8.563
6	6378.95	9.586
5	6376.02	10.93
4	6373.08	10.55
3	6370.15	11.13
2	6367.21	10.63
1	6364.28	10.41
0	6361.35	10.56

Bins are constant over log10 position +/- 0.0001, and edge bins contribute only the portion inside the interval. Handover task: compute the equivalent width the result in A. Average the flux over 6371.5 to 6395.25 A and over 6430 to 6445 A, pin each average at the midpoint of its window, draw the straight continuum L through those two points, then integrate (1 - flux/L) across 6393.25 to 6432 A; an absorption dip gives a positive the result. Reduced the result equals -2.2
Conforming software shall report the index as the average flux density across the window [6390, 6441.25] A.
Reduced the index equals 11.5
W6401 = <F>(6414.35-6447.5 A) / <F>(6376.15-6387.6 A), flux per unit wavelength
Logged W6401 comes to 1.2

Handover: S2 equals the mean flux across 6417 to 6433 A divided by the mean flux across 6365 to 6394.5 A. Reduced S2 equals 1.17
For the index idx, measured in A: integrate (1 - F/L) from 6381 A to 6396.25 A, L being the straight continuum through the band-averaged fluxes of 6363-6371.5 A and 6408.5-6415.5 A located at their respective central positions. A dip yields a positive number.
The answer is 1.7 A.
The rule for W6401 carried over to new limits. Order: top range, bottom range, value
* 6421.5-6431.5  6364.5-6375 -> 1.12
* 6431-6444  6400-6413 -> 1.00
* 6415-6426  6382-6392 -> 1.21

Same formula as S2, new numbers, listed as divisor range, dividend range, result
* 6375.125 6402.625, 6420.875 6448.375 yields 1.18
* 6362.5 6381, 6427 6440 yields 1.11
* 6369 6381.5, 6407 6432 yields 1.14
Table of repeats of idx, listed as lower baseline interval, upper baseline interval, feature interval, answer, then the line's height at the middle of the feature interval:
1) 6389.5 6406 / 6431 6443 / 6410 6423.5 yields -0.41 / 11.3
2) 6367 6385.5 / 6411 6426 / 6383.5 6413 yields 0.32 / 11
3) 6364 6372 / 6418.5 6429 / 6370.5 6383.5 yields 1.10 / 10.9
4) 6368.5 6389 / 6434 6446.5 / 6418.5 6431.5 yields -0.44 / 11.5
